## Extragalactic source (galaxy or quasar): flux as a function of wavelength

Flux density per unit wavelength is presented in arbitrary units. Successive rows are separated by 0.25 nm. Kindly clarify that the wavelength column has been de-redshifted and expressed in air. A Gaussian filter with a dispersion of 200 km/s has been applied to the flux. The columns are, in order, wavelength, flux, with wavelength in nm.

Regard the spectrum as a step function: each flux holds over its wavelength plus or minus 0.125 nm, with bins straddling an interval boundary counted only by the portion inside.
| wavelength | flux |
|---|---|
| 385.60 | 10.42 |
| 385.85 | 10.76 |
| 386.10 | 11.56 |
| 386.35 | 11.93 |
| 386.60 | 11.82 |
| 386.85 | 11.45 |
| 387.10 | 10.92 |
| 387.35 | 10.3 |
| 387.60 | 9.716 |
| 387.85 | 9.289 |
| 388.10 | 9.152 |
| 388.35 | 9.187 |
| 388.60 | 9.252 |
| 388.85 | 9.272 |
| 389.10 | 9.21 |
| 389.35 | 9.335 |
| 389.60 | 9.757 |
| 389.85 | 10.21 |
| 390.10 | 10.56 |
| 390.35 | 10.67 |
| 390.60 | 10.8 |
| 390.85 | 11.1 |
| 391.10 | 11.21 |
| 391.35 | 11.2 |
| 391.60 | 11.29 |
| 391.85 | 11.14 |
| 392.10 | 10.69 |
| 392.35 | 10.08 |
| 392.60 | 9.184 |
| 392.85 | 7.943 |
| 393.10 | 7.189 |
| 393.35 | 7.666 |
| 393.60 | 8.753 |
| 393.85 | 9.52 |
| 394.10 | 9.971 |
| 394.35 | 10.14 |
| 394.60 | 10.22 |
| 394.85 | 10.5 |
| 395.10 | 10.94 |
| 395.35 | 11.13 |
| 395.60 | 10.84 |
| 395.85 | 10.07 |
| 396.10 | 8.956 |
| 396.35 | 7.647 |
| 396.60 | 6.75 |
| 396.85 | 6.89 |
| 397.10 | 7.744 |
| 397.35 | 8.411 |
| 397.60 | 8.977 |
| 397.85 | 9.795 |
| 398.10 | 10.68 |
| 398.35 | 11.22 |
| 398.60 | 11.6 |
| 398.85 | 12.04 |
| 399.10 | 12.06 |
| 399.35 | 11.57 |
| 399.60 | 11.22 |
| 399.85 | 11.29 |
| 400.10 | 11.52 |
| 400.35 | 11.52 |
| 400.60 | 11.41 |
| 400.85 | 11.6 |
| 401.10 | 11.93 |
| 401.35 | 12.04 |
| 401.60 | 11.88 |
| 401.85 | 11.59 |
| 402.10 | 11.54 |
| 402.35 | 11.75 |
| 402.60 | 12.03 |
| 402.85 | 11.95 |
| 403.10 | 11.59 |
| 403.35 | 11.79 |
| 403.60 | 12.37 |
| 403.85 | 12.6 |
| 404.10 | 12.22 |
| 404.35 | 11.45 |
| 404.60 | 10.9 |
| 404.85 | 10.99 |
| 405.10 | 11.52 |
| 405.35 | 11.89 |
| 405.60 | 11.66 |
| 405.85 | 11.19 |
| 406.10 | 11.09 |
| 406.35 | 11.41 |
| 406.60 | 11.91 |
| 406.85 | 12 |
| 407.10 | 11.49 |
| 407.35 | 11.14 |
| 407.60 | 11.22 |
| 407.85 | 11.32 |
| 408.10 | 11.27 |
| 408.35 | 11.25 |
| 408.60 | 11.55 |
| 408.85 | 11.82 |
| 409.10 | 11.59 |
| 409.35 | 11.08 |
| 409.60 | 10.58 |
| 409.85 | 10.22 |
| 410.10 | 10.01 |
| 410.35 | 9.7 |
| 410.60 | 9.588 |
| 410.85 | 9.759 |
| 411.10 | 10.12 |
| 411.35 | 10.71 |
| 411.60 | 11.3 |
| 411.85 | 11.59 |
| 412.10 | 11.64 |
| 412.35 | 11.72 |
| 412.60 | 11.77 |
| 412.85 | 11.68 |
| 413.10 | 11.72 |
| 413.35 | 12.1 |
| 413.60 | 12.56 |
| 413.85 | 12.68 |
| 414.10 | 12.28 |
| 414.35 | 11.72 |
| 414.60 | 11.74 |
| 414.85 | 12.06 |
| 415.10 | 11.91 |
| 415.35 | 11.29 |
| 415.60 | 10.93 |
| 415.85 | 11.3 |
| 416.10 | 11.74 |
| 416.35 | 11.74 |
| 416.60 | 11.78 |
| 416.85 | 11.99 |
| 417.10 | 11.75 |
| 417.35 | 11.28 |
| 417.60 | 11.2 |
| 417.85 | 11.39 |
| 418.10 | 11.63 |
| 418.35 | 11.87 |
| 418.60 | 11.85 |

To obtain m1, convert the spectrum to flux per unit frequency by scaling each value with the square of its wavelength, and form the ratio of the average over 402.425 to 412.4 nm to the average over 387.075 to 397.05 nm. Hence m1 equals 1.26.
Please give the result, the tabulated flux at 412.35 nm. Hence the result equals 11.72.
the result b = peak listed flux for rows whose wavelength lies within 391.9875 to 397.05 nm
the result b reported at 11.13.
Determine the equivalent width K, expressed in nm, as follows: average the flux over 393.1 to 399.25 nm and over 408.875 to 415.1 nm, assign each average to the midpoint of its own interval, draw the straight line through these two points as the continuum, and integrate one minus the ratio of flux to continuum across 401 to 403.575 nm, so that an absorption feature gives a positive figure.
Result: -0.390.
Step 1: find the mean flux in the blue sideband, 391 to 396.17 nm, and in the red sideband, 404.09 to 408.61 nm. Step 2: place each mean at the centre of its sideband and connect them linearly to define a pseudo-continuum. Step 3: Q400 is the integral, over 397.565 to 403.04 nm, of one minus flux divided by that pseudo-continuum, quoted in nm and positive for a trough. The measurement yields -0.38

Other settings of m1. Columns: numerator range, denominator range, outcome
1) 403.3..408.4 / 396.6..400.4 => 1.16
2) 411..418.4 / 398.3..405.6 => 1.06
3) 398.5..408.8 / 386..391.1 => 1.22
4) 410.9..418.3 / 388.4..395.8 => 1.30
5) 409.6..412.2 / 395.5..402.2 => 1.06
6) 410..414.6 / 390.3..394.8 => 1.25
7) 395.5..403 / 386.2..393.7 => 1.11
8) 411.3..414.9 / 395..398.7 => 1.36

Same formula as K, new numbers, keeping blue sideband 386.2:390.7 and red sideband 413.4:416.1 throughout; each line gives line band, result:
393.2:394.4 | 0.160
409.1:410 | 0.060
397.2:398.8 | 0.091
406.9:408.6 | 0.010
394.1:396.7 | 0.207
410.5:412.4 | 0.140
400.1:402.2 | -0.135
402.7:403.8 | -0.085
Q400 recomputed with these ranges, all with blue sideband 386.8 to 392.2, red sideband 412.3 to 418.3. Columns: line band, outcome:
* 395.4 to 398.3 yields 0.48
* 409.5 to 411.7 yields 0.24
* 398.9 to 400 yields -0.08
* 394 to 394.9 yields 0.03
